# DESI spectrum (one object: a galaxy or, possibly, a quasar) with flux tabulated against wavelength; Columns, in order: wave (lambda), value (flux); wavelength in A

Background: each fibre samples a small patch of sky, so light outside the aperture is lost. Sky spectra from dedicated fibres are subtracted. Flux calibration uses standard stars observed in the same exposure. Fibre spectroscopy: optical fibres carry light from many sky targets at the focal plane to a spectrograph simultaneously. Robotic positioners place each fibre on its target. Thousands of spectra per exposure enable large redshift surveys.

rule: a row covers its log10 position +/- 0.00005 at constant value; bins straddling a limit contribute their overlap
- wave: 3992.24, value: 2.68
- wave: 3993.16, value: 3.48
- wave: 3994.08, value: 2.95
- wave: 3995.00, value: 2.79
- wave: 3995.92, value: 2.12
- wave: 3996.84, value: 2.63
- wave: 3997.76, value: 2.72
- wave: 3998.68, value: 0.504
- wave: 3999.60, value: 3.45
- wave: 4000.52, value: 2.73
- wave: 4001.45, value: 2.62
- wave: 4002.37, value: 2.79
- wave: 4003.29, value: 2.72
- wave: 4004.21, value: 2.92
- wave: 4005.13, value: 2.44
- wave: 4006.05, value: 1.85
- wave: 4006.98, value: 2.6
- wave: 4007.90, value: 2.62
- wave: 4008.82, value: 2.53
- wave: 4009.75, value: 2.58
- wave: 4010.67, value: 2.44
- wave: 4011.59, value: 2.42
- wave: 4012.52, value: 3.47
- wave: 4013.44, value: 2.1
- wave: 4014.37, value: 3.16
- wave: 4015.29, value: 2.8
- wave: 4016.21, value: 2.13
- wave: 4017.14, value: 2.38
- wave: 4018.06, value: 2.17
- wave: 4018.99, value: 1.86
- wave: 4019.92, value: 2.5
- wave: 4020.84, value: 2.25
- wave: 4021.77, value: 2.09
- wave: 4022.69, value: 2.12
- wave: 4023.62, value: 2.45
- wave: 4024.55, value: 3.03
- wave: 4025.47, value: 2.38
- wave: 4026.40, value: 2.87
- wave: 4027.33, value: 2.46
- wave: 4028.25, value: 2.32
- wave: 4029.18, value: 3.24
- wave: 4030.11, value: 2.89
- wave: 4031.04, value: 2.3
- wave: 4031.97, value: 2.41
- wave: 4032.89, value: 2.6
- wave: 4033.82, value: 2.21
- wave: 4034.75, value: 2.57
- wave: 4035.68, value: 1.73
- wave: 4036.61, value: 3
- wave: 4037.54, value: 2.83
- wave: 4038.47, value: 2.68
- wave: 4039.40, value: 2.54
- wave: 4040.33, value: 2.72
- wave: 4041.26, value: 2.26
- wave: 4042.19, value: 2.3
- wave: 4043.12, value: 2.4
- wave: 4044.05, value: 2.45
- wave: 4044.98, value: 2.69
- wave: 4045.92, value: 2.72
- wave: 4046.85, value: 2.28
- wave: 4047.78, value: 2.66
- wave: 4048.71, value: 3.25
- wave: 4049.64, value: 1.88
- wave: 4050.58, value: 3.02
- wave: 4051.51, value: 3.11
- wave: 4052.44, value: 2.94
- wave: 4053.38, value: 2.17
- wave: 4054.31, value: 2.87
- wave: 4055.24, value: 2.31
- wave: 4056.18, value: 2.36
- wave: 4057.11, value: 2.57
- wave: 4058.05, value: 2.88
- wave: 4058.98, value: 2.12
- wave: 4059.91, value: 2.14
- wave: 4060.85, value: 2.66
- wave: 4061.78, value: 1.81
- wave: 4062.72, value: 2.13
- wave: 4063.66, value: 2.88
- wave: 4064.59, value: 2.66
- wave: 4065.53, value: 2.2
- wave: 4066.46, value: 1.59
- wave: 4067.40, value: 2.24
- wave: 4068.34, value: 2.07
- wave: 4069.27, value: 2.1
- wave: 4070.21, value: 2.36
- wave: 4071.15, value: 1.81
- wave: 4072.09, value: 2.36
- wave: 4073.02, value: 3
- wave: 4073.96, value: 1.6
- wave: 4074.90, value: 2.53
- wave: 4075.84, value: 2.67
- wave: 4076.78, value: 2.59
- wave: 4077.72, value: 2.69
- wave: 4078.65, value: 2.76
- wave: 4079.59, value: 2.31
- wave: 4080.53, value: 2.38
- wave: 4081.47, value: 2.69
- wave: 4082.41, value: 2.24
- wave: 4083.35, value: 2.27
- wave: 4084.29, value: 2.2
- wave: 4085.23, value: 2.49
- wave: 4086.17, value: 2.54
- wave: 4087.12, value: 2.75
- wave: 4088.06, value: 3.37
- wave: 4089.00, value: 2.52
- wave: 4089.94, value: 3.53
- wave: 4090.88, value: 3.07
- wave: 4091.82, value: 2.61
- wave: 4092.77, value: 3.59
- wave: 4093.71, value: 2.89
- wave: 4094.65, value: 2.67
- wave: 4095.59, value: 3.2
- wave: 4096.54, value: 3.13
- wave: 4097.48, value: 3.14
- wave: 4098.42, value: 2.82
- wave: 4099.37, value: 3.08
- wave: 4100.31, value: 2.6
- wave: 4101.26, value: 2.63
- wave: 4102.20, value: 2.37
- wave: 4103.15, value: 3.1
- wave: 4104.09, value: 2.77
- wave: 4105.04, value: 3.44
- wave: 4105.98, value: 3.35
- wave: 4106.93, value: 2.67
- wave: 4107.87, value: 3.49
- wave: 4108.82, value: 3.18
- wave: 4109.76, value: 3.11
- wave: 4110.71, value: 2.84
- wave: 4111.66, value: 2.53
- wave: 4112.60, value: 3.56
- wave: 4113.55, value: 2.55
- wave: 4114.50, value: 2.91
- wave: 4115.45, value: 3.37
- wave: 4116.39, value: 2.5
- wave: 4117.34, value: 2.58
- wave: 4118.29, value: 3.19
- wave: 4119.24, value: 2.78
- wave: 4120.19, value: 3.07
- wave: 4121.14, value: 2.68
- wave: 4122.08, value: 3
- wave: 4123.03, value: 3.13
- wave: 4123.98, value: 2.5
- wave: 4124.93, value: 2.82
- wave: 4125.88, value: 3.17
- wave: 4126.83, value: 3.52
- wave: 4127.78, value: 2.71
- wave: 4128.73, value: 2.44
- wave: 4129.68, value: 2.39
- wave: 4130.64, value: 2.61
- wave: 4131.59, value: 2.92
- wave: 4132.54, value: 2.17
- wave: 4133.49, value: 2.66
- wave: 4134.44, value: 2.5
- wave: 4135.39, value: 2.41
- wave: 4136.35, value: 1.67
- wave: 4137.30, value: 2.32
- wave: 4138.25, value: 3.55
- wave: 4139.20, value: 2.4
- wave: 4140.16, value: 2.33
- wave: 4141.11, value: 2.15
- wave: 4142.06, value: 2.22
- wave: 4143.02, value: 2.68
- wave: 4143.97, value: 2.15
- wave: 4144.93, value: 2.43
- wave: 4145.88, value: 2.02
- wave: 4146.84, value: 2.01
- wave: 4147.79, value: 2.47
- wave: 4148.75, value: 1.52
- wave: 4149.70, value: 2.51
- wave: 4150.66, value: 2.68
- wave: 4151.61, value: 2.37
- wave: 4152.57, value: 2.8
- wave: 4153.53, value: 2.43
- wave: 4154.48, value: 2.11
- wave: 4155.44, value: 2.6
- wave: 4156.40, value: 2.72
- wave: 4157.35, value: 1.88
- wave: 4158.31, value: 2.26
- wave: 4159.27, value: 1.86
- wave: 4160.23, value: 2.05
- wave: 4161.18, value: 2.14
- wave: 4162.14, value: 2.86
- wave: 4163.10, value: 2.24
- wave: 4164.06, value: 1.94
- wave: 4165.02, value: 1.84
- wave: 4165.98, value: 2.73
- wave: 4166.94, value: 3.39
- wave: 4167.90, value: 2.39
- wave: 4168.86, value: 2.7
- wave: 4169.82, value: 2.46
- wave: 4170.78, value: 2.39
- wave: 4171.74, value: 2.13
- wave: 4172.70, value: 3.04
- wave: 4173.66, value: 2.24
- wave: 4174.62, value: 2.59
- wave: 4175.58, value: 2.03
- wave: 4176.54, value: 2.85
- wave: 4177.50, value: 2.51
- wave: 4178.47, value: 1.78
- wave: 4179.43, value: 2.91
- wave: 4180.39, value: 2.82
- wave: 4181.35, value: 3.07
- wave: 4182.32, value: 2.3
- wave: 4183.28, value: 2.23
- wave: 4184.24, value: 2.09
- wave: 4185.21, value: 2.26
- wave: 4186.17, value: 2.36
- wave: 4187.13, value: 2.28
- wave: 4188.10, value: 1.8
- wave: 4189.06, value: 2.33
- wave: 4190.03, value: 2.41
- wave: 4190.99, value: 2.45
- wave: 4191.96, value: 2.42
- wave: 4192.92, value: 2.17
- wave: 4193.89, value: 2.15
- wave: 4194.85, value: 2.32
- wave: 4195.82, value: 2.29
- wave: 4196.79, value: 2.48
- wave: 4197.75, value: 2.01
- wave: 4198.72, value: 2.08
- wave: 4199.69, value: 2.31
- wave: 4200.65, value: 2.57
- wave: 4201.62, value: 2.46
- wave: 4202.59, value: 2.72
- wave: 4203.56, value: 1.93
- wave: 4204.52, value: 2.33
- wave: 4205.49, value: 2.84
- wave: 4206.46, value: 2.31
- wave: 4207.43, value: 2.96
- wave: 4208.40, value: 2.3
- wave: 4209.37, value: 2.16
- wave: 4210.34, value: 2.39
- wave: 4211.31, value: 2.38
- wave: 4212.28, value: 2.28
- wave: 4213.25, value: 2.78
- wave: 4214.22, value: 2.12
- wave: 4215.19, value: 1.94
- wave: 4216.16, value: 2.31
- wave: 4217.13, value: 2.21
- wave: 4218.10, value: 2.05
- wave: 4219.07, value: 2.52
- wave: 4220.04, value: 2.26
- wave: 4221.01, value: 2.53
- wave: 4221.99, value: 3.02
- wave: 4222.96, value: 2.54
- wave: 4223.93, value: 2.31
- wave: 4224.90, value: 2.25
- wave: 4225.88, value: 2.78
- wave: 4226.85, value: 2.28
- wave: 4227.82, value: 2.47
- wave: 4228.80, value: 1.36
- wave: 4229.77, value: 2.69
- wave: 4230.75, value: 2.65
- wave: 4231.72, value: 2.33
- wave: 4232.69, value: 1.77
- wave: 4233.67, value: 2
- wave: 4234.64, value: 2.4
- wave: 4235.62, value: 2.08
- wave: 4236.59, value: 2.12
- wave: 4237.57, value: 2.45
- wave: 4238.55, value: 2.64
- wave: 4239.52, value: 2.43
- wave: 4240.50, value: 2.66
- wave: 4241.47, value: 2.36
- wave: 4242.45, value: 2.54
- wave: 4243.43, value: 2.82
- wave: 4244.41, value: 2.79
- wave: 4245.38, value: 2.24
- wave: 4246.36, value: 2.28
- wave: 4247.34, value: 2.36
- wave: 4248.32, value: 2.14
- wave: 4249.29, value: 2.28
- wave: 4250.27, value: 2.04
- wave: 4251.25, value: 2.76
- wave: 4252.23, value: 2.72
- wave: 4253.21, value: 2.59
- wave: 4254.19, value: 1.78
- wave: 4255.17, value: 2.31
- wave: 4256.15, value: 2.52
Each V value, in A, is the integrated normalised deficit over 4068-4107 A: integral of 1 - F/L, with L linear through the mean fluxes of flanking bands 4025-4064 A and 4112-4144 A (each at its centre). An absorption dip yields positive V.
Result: -1.0 A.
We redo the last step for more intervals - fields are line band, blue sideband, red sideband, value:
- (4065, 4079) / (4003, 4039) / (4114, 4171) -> 1.20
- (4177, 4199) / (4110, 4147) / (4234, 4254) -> 1.80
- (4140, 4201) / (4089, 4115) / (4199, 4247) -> 6.68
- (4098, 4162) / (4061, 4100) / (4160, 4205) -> -3.83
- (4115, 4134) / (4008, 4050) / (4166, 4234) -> -2.84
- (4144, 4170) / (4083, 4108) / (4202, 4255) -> 3.03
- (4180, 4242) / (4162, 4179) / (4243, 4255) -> 1.71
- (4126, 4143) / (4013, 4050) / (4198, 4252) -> -0.80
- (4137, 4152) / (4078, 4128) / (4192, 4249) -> 1.85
